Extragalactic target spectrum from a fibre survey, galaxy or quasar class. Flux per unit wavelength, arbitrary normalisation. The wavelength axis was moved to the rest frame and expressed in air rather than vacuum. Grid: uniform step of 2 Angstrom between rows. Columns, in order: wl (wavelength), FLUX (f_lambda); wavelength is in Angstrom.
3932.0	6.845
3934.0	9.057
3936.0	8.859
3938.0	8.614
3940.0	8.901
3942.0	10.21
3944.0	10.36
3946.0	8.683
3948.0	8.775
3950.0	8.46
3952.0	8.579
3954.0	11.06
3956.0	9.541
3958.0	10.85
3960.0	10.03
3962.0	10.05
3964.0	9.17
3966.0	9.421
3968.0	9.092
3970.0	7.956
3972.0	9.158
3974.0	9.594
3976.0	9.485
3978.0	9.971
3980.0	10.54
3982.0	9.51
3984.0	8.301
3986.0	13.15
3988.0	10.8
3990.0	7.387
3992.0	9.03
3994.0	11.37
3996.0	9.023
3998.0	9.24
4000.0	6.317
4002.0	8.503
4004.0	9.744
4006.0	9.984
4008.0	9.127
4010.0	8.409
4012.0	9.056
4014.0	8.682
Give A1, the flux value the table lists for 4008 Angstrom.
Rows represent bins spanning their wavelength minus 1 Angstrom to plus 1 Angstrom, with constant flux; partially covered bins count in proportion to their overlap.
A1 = 9.127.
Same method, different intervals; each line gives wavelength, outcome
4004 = 9.744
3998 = 9.24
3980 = 10.54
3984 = 8.301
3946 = 8.683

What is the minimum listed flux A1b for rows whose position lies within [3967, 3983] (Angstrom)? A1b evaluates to 7.956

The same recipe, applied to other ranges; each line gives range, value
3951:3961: 8.579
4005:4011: 8.409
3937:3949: 8.614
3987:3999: 7.387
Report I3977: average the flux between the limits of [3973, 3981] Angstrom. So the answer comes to 9.9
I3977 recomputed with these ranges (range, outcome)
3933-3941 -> 8.86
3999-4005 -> 8.19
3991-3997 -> 9.81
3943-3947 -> 9.52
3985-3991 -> 10.4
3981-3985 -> 8.91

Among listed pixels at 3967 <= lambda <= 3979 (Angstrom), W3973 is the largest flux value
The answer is 9.971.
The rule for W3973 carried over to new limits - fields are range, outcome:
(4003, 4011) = 9.984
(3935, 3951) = 10.36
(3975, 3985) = 10.54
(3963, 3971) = 9.421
